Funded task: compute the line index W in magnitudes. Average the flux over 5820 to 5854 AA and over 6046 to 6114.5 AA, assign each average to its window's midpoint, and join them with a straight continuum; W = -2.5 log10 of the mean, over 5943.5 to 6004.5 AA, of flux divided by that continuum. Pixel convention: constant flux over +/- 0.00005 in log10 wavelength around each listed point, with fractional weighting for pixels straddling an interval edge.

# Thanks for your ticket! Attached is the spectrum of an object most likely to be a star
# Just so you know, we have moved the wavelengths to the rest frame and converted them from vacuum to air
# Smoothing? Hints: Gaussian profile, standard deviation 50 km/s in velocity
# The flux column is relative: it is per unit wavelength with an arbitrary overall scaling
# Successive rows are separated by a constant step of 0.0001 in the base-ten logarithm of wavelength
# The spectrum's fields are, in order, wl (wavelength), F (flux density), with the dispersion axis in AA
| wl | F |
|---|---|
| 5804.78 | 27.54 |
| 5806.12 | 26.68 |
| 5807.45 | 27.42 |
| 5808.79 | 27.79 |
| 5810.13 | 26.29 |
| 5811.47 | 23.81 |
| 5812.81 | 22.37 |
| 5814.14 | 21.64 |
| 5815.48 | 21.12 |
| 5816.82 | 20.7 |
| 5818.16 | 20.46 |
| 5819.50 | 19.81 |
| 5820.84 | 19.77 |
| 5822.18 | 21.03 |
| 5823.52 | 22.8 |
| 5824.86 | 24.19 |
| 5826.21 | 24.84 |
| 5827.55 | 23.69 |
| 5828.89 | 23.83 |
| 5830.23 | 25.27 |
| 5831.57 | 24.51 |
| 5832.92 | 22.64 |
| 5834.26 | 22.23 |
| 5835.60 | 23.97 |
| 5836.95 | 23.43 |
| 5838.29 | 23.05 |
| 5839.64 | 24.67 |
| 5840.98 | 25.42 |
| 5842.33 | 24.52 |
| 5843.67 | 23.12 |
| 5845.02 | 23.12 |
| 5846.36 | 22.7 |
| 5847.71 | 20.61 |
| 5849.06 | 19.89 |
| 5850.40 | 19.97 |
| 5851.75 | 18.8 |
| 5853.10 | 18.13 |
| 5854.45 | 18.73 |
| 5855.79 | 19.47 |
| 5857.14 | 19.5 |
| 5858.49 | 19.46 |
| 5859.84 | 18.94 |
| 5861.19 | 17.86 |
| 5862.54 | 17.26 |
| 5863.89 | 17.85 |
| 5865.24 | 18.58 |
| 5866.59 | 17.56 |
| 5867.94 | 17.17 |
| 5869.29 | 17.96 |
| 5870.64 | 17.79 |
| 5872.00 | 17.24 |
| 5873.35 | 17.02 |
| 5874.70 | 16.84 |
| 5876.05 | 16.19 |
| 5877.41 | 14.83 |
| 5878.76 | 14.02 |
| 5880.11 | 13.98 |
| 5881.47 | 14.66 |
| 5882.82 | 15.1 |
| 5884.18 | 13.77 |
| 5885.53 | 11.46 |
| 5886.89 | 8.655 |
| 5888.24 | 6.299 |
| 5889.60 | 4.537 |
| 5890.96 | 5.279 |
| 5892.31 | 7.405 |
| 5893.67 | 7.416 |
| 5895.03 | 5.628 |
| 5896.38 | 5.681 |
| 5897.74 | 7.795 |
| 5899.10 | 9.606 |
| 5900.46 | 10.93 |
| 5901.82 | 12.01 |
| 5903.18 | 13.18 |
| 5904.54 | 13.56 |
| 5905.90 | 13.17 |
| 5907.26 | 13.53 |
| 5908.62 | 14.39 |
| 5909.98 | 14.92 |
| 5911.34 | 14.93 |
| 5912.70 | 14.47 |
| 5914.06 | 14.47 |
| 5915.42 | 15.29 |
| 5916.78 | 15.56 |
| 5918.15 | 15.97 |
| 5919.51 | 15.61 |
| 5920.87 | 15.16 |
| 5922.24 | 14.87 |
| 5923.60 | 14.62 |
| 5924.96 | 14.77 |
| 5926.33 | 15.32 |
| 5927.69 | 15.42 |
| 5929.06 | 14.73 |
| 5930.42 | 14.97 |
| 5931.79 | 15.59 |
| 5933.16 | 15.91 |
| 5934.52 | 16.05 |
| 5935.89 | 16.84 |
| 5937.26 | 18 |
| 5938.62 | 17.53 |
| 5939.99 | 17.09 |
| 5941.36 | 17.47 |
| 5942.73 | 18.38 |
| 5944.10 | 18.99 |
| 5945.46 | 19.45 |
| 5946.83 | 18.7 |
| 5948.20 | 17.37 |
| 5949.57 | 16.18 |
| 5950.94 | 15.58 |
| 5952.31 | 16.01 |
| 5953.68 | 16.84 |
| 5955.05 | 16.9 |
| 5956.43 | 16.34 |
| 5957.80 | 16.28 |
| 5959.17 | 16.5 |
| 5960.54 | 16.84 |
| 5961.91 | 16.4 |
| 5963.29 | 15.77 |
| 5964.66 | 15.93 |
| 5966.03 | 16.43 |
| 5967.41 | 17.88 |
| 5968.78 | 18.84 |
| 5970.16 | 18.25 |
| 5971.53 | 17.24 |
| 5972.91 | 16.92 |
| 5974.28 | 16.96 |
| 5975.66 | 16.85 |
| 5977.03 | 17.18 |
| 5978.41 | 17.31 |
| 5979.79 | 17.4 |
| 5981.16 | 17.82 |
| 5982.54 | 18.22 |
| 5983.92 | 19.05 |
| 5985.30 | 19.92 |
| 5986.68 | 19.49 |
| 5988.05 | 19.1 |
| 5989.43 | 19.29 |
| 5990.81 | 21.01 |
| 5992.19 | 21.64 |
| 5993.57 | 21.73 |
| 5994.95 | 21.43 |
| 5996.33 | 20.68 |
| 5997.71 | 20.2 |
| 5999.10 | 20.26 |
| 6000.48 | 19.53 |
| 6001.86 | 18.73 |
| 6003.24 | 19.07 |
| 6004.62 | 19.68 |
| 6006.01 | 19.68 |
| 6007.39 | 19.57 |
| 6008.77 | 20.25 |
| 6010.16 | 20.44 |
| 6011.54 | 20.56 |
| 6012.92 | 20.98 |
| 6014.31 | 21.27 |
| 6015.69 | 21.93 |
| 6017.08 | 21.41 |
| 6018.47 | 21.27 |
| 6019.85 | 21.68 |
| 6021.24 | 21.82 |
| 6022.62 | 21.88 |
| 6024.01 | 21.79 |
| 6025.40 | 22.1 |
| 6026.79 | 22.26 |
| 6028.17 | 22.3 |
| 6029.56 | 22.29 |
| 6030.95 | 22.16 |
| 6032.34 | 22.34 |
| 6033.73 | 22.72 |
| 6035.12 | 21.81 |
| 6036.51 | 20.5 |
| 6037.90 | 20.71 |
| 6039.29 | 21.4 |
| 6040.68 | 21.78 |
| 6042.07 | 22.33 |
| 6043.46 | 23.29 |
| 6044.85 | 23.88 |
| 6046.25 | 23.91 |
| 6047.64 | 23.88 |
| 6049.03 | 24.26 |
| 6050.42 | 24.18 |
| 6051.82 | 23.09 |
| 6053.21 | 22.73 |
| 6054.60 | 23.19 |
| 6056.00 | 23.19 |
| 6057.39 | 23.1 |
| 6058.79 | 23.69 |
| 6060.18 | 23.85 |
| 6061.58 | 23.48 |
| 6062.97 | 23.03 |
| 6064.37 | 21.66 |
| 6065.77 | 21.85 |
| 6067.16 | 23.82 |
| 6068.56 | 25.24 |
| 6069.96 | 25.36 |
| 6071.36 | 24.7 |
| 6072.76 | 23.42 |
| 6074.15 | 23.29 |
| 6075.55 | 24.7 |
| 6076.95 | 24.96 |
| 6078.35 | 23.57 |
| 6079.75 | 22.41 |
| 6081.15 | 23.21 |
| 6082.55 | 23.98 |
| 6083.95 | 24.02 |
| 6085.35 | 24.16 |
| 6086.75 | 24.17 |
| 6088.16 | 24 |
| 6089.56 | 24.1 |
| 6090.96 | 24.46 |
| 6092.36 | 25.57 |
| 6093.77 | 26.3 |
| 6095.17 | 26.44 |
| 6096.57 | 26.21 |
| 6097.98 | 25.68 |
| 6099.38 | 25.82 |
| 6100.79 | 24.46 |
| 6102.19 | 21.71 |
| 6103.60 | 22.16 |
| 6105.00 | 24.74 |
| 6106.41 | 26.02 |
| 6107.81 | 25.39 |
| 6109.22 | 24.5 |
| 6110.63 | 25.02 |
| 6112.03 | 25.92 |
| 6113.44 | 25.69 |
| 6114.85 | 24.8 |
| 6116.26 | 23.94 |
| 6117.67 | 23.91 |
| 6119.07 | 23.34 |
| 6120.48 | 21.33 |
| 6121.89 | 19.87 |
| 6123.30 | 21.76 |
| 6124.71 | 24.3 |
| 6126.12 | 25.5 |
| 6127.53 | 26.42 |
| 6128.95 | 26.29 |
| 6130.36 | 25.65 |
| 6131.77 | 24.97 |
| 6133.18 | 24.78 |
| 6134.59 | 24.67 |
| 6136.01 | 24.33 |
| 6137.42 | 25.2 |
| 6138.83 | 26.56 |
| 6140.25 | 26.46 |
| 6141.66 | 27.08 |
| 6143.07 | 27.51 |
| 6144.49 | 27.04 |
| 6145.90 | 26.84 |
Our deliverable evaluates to 0.279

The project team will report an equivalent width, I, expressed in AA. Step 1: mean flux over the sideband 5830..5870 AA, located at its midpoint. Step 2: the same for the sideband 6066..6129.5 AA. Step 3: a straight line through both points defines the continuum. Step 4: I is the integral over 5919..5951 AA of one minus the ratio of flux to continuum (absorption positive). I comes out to 8.1 AA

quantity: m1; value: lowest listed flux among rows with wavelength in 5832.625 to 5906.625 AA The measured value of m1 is 4.537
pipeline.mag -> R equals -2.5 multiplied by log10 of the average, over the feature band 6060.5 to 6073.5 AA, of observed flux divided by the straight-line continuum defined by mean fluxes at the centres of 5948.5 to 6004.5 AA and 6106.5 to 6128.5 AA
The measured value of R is -0.077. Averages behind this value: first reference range 18.1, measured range 23.6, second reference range 24.2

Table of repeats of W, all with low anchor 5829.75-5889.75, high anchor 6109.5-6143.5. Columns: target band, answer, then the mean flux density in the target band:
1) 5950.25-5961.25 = 0.26 mag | 16.4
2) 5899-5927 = 0.36 mag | 14.2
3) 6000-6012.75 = 0.11 mag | 19.8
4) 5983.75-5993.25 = 0.08 mag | 20.1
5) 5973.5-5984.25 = 0.21 mag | 17.5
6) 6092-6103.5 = -0.04 mag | 25.1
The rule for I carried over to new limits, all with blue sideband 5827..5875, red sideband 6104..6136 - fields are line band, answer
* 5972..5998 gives 4.1 AA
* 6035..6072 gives 0.6 AA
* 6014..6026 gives 0.7 AA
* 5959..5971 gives 2.8 AA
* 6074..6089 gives 0.0 AA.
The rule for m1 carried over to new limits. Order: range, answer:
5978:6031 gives 17.31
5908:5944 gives 14.39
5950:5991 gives 15.58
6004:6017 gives 19.57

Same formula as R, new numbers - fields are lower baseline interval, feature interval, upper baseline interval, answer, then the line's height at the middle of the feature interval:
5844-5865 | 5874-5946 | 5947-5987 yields 0.32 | 18.4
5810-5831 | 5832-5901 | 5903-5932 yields 0.17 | 18.8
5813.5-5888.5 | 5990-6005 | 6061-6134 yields 0.10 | 22.3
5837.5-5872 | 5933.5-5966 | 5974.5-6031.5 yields 0.19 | 20.2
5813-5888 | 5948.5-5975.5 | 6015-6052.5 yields 0.26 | 21.3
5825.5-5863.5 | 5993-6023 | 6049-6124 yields 0.13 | 23.3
